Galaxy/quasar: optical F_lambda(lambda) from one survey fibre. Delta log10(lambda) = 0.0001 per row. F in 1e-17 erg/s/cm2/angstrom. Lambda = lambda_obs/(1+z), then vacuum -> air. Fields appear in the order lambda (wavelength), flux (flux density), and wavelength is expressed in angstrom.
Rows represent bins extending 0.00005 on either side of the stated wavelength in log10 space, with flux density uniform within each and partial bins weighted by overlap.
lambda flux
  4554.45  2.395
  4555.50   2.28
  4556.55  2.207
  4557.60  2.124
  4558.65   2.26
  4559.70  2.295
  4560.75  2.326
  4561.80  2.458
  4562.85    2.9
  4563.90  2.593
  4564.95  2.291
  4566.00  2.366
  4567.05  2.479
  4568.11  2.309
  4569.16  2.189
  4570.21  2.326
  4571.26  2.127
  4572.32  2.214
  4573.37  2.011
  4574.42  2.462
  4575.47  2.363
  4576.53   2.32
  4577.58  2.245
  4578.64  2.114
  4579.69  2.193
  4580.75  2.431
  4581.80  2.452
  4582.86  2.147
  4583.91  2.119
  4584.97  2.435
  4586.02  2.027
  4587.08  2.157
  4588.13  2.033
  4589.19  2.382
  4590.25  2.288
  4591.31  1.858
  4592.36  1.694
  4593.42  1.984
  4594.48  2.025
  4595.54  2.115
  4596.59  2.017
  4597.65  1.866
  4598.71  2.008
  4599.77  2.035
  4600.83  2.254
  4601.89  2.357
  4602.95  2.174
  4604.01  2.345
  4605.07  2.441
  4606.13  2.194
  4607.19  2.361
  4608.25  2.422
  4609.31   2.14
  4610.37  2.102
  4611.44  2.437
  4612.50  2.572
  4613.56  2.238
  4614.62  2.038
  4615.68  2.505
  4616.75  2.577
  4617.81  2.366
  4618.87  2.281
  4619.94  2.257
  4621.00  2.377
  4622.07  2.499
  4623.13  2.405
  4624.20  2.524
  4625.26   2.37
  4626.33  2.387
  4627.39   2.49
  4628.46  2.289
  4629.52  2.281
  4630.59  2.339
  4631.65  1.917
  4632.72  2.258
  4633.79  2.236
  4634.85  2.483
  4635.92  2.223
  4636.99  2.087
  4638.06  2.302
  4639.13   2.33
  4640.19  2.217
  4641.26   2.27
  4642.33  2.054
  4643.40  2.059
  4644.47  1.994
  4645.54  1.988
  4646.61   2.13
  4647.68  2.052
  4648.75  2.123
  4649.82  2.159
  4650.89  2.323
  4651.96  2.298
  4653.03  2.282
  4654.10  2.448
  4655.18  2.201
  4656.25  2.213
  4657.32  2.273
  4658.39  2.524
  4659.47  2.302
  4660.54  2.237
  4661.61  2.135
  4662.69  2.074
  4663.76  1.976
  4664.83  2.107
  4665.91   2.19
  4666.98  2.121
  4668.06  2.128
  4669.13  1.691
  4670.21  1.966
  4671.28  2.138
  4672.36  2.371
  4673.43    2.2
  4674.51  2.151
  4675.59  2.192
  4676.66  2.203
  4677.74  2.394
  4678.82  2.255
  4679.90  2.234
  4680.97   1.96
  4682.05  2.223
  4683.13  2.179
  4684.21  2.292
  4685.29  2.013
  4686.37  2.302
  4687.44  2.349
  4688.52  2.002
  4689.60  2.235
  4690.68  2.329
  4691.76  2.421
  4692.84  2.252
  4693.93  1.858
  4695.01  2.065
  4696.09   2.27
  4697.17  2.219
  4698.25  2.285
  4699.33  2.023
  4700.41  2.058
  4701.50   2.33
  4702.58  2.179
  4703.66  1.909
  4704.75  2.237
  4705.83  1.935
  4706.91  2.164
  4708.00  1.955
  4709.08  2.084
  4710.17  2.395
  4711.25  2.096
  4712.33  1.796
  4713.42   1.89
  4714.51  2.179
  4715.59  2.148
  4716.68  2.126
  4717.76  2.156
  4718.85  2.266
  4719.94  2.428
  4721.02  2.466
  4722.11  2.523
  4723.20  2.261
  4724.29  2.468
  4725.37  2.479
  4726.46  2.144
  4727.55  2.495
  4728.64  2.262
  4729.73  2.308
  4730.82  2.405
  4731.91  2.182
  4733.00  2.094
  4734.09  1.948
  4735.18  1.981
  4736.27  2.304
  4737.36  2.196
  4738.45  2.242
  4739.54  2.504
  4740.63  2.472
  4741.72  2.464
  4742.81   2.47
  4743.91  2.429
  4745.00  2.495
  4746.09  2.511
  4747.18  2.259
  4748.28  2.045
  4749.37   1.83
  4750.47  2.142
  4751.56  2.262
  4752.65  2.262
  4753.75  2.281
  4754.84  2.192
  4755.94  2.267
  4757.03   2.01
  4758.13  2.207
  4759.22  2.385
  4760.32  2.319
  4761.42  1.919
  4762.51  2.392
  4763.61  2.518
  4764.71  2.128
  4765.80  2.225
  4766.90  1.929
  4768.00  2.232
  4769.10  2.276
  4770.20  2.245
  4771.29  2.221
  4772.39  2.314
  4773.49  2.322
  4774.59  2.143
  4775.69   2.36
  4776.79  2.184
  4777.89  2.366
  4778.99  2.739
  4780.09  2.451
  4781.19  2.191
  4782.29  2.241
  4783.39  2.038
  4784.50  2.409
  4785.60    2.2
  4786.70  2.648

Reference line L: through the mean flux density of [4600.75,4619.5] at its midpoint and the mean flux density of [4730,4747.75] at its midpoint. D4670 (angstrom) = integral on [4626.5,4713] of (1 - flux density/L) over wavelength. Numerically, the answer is 5.15 angstrom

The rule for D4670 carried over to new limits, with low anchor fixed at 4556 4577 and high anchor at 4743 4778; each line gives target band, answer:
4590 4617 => 1.4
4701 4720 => 1.2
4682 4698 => 0.5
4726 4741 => 0.0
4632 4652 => 1.0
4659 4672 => 1.1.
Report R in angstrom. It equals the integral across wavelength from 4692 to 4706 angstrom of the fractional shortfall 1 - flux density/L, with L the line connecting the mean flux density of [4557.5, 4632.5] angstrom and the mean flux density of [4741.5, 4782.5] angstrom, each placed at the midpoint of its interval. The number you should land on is 0.8 angstrom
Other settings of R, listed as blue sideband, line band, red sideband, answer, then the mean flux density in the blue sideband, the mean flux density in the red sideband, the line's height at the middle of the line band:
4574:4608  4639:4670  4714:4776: 0.7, 2.19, 2.26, 2.22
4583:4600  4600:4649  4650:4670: -3.5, 2.07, 2.19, 2.13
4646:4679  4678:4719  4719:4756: 1.6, 2.19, 2.3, 2.24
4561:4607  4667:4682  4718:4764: 0.8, 2.23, 2.29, 2.26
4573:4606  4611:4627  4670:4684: -1.5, 2.17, 2.2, 2.18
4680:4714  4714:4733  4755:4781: -1.0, 2.14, 2.27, 2.19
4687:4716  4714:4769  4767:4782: -1.0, 2.13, 2.3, 2.22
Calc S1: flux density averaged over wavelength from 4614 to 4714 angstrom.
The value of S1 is 2.2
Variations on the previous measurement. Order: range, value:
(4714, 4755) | 2.28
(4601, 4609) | 2.32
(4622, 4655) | 2.25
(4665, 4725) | 2.17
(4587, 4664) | 2.23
